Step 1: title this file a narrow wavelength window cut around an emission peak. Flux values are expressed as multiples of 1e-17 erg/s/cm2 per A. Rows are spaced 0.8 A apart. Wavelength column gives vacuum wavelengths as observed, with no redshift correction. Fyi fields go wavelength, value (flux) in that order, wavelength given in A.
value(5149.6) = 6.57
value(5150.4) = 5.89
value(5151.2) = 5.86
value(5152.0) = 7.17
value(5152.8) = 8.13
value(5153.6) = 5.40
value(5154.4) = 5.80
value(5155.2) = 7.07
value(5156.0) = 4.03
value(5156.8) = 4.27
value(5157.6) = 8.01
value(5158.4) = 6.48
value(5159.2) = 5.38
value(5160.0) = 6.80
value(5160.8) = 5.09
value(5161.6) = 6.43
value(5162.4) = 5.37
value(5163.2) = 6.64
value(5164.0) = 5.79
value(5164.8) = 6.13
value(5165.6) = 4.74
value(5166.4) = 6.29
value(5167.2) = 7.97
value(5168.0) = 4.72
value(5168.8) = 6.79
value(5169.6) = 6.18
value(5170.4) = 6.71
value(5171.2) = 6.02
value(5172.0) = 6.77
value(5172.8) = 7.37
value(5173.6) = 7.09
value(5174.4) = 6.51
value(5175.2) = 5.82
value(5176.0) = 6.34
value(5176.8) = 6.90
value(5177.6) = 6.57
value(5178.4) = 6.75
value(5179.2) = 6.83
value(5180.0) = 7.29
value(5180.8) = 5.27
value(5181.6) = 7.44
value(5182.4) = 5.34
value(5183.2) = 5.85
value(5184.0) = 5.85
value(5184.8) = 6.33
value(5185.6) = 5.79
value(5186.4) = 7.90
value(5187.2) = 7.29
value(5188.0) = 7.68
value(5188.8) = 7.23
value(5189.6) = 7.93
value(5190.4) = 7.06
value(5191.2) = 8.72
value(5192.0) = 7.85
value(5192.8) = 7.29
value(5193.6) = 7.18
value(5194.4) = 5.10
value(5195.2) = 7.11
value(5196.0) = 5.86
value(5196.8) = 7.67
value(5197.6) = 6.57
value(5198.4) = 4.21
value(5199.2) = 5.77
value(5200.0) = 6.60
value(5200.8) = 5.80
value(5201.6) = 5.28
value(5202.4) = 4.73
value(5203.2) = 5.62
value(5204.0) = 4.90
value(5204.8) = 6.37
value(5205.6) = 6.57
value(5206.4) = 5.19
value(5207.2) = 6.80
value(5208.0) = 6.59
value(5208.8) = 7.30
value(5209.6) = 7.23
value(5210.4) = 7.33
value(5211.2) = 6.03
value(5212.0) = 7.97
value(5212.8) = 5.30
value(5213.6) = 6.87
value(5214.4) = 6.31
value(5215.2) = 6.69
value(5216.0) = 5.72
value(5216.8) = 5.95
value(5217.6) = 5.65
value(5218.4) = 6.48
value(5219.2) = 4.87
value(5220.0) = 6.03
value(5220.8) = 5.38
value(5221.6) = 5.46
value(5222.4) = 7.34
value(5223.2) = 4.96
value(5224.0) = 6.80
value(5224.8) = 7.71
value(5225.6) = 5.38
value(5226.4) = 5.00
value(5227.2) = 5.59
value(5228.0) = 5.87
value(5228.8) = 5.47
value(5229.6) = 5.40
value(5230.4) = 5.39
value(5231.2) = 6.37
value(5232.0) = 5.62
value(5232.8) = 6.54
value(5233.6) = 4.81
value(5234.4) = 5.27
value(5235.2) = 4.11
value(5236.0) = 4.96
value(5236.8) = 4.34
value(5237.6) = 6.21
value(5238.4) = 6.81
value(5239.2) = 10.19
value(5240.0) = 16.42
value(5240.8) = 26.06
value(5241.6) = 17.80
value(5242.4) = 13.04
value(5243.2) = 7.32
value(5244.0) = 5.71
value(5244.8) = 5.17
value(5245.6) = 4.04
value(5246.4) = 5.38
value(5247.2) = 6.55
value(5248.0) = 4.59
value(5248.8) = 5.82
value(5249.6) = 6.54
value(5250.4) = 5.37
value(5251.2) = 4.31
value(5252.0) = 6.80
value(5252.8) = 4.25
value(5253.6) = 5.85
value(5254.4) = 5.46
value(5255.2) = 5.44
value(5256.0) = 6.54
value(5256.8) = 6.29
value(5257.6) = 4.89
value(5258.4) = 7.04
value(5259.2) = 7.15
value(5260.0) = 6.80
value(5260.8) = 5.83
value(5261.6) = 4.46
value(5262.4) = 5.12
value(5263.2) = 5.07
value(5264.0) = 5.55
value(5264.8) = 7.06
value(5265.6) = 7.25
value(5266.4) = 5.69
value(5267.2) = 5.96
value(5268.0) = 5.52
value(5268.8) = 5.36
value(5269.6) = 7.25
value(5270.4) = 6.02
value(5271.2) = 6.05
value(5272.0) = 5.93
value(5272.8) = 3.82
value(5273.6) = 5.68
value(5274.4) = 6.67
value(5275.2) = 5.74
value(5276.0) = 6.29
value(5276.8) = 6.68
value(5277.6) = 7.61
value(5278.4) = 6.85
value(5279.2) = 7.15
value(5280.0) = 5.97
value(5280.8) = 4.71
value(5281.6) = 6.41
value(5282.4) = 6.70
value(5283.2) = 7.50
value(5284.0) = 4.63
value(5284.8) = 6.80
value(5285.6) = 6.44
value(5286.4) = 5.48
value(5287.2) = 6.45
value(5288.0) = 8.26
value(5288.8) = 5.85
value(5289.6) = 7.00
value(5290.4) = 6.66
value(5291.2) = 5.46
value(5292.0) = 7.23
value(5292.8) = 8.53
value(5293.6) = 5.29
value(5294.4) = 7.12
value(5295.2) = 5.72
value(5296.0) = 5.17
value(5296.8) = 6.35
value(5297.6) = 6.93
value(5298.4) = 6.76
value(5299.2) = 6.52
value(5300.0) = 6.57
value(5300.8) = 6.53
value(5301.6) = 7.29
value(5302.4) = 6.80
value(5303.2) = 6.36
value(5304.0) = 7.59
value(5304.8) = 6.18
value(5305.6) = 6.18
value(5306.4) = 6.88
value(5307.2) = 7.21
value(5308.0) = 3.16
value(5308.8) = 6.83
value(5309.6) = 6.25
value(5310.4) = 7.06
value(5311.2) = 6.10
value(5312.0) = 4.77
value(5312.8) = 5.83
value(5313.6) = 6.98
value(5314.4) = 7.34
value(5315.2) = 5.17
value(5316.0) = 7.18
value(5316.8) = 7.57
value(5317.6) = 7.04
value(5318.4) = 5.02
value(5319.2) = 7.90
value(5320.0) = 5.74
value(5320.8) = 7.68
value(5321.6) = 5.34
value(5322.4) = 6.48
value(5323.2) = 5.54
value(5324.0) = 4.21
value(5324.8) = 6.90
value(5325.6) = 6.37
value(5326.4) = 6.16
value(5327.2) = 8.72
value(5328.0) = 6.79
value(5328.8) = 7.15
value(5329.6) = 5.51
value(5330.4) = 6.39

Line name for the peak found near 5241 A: H-beta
